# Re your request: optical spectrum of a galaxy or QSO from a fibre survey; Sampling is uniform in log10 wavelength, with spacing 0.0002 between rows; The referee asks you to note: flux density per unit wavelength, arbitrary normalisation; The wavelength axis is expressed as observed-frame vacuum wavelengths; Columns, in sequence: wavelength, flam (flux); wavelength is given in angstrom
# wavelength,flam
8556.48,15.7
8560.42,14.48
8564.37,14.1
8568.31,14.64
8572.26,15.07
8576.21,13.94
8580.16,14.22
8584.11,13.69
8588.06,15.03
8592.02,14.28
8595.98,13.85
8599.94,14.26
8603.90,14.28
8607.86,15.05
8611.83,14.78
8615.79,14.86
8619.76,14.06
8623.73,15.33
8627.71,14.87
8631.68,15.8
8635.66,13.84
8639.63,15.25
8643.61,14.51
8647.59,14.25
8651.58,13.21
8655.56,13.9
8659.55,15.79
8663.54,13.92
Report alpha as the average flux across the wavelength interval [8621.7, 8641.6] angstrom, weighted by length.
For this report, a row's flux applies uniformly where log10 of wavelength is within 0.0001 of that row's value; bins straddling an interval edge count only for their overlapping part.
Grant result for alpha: 15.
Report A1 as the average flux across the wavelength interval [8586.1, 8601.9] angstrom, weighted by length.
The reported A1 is 14.3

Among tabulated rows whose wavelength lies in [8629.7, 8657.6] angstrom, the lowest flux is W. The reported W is 13.21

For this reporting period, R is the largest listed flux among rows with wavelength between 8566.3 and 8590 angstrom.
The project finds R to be 15.07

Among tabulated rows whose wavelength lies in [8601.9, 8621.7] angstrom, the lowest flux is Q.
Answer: 14.06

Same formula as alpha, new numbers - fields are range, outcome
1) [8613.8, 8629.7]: 14.8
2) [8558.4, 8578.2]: 14.4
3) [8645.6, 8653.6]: 13.7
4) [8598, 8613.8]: 14.6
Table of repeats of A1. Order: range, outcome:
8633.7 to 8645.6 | 14.5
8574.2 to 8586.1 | 14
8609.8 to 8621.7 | 14.6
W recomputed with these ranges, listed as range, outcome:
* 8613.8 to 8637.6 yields 13.84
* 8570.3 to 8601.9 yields 13.69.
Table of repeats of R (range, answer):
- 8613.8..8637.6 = 15.8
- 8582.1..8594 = 15.03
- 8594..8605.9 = 14.28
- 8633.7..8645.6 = 15.25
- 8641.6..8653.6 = 14.51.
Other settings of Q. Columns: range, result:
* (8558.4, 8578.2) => 13.94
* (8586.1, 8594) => 14.28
